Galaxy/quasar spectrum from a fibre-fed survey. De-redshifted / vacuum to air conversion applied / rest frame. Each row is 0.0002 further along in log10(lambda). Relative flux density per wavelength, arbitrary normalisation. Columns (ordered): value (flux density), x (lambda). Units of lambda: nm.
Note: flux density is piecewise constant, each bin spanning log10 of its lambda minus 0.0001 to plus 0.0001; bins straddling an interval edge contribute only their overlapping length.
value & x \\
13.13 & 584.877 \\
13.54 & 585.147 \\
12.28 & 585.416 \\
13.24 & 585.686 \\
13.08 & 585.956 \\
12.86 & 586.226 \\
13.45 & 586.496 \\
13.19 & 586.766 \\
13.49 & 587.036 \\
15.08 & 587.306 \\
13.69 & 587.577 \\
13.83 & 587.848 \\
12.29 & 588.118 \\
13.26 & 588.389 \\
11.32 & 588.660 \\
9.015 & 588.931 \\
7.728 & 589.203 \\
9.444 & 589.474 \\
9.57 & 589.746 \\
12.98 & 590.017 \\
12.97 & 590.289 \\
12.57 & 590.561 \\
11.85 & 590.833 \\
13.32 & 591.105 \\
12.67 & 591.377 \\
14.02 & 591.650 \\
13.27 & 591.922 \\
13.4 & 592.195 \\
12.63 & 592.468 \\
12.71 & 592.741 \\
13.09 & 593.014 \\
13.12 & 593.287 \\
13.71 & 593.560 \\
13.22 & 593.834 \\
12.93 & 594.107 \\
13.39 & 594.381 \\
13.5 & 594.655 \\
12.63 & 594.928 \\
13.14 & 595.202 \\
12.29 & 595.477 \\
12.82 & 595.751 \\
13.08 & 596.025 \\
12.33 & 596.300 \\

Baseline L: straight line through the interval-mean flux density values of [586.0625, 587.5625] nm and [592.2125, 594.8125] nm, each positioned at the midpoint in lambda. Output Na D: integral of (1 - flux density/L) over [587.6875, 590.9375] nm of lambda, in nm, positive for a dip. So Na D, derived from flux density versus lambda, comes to 0.49 nm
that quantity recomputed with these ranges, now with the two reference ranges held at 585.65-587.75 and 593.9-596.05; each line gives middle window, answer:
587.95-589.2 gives 0.21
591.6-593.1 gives 0.00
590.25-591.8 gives 0.04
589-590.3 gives 0.30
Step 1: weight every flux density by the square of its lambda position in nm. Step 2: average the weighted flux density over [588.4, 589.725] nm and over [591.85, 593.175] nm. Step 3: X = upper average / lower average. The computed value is 1.35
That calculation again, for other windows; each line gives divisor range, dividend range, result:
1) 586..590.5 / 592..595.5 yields 1.10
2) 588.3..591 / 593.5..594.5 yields 1.22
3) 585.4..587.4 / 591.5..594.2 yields 1.01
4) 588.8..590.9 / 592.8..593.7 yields 1.25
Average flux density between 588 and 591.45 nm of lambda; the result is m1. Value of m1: 11.4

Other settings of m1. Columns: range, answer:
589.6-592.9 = 12.7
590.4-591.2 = 12.6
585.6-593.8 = 12.6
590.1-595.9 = 13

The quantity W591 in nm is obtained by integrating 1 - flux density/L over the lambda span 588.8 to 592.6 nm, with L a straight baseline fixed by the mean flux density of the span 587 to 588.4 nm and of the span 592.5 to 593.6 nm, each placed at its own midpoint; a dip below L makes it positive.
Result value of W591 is 0.423 nm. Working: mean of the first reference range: 13.6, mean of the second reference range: 13.1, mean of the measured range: 11.8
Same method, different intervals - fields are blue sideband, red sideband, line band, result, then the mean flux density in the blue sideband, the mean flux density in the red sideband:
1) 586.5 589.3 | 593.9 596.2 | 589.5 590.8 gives 0.08 nm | 12.4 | 13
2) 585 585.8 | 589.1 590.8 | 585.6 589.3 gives -0.14 nm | 13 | 11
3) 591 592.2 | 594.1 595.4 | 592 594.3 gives 0.02 nm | 13.3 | 13.1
